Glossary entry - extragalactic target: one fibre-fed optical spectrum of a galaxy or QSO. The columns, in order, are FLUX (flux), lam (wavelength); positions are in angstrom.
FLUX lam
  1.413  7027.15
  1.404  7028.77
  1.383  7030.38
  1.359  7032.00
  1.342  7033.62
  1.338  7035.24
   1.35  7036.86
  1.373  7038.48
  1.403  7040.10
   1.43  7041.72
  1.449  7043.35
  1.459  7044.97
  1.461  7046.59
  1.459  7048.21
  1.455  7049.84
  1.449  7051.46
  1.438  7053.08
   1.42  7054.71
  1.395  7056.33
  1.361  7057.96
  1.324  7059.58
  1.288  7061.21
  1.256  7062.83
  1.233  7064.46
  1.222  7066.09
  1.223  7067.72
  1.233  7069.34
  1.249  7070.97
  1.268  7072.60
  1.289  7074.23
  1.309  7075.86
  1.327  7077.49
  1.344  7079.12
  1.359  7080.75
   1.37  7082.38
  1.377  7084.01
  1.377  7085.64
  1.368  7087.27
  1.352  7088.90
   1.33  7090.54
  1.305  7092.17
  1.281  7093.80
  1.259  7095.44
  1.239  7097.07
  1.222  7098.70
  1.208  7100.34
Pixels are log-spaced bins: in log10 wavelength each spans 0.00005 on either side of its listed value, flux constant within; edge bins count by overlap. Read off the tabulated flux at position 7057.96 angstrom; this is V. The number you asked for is 1.361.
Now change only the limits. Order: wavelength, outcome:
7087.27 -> 1.368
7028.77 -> 1.404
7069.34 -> 1.233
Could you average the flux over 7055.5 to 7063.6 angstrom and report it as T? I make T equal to 1.33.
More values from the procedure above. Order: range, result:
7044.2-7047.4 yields 1.46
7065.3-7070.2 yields 1.23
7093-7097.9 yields 1.26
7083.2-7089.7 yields 1.37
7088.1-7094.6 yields 1.32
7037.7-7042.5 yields 1.4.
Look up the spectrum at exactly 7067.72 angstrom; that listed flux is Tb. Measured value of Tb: 1.223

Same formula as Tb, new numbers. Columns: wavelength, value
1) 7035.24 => 1.338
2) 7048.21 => 1.459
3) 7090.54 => 1.33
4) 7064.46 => 1.233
